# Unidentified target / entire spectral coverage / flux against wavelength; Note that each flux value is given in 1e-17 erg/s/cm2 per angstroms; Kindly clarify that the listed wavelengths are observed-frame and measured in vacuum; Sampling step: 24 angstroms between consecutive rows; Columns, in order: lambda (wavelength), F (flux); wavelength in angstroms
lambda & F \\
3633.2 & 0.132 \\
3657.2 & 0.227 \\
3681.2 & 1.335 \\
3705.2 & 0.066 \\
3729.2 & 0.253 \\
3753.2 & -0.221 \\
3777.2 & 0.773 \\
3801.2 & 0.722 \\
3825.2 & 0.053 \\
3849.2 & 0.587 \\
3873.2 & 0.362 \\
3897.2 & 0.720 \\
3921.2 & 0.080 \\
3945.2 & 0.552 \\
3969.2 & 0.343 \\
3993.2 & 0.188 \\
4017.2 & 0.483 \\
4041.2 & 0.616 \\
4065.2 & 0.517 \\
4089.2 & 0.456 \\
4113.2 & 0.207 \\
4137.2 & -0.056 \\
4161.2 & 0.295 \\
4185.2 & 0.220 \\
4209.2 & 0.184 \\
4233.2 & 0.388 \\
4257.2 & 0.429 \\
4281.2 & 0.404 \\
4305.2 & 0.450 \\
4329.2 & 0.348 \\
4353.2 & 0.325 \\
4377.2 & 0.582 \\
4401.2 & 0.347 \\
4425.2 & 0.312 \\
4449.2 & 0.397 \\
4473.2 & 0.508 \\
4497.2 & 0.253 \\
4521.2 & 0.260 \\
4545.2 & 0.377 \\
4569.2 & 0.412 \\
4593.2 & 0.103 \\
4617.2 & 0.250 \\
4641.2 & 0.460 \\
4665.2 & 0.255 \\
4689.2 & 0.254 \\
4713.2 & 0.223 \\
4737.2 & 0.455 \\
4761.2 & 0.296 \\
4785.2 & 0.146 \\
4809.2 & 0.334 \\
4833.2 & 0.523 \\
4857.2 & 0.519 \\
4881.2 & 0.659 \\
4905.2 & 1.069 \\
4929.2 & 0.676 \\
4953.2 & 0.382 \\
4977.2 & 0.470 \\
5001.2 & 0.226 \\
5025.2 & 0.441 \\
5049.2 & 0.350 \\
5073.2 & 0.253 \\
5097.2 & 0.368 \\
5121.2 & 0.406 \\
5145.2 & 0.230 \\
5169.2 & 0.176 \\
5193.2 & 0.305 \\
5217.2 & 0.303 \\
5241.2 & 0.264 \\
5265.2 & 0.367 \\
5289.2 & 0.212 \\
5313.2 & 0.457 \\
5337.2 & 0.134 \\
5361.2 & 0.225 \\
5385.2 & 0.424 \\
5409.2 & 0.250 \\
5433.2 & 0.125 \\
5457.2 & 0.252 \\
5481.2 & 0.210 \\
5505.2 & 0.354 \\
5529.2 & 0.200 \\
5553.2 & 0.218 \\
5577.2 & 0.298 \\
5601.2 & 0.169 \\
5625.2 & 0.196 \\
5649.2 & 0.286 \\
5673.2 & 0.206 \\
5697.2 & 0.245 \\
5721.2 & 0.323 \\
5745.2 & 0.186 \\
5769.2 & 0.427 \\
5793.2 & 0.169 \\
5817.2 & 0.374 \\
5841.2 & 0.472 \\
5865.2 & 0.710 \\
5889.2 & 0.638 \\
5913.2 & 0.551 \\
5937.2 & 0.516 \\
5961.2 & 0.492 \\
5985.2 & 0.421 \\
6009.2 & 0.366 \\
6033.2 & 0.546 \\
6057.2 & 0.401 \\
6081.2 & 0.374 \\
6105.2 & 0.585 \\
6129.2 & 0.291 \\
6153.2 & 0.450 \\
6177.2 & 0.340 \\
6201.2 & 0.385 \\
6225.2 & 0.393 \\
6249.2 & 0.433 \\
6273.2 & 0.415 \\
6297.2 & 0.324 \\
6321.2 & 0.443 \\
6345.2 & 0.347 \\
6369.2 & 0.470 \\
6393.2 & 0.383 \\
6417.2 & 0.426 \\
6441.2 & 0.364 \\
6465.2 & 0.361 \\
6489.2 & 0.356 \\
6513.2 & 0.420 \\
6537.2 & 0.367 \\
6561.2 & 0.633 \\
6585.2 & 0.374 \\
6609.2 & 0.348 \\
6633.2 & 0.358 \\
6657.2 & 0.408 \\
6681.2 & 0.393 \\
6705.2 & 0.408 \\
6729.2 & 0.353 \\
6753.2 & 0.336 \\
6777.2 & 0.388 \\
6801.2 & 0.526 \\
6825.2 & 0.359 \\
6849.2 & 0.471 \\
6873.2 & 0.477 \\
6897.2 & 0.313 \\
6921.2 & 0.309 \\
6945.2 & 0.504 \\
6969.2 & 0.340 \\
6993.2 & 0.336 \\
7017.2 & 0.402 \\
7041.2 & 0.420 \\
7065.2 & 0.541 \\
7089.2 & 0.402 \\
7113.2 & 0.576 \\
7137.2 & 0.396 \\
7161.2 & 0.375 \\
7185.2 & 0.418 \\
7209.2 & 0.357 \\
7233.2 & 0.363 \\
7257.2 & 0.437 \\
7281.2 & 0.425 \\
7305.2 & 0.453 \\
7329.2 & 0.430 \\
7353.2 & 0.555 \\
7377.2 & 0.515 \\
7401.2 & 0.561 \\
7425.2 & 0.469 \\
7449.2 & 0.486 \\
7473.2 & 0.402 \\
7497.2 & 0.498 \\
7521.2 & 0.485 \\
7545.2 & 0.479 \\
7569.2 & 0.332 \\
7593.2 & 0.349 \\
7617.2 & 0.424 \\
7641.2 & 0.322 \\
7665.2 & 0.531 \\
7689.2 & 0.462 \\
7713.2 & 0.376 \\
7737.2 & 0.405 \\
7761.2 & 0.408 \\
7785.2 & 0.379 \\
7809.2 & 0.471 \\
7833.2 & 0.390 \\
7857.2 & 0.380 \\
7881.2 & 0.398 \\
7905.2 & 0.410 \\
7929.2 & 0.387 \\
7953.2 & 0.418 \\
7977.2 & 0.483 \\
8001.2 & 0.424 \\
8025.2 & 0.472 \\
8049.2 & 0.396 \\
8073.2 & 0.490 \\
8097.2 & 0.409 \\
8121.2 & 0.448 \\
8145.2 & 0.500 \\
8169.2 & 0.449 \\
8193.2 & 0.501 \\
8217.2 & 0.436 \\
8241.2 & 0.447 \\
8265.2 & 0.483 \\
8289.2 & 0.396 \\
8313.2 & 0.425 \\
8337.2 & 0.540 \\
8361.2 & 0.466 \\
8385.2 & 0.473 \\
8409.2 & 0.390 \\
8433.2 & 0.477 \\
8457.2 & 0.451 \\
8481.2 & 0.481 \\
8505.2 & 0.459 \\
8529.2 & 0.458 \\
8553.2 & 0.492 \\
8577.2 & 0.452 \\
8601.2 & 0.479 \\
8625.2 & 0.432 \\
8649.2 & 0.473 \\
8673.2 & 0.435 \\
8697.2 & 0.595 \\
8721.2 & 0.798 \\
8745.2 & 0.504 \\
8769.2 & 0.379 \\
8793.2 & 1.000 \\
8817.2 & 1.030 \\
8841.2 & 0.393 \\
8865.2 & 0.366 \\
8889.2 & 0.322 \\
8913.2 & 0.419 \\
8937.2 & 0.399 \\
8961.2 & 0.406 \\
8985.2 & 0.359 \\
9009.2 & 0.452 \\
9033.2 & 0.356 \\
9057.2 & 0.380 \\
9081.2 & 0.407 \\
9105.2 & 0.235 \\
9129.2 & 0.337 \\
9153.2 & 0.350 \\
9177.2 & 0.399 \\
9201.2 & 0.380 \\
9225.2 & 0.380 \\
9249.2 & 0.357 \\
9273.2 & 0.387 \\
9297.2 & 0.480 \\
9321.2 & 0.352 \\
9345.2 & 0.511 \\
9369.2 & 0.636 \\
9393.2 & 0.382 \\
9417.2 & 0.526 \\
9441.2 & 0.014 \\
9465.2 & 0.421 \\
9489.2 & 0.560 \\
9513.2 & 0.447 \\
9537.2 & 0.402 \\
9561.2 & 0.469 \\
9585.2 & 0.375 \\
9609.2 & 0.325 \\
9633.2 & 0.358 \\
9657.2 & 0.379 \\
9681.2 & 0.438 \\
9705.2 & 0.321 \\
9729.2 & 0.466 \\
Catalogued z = 0.76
